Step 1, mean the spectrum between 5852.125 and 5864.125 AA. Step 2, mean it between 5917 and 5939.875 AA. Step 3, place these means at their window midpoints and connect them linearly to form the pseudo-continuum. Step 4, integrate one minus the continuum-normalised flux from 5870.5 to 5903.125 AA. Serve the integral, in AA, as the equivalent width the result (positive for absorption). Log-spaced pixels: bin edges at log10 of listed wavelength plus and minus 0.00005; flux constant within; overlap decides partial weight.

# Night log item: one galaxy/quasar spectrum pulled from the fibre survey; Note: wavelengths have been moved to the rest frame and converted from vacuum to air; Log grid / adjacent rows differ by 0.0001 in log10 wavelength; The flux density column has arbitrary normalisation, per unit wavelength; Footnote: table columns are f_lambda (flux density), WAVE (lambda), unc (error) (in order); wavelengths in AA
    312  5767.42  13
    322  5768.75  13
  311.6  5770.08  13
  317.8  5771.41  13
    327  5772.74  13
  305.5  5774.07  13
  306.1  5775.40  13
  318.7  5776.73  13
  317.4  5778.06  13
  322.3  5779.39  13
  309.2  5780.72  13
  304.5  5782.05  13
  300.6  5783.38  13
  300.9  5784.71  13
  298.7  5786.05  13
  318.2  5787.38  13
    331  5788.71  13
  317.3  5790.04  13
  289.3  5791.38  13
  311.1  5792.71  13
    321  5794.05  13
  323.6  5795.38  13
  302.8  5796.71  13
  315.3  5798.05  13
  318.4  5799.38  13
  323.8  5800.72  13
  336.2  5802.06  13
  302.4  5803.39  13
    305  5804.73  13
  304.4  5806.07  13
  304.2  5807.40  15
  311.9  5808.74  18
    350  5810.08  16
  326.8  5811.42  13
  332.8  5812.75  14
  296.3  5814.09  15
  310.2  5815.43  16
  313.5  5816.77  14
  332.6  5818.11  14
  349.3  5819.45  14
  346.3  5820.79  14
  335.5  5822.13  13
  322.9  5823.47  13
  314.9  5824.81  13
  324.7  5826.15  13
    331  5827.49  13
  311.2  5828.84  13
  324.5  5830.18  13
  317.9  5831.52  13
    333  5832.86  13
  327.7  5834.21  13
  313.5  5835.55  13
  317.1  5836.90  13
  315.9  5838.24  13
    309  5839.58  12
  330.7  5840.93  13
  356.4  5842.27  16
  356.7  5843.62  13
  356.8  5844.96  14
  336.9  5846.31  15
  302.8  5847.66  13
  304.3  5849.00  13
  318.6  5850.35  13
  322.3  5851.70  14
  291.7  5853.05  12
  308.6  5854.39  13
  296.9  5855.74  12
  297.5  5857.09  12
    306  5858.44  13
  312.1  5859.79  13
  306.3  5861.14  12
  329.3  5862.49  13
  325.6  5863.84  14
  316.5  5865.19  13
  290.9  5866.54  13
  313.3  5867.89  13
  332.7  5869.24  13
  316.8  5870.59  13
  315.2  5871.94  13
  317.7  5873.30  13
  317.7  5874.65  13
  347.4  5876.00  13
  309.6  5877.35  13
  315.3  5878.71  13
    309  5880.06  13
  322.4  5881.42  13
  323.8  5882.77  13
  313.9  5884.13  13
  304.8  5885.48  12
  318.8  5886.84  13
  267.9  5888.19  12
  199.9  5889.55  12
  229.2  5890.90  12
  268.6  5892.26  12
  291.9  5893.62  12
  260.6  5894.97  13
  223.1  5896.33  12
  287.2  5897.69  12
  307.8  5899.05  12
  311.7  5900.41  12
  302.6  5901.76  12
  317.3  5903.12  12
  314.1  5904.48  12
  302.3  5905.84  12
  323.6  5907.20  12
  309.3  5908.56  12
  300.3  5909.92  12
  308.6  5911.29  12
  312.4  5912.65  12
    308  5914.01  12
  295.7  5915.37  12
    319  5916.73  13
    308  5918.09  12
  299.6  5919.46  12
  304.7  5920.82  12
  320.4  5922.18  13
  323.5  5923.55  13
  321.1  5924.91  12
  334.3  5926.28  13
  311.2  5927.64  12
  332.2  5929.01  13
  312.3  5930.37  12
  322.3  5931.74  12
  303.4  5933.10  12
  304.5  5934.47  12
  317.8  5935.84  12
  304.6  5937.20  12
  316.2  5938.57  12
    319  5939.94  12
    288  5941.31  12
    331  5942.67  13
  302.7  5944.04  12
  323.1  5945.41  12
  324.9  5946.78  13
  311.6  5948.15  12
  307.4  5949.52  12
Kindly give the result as 1.6 AA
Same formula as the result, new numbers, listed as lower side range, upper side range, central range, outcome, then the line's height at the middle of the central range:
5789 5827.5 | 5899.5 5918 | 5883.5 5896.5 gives 1.76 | 312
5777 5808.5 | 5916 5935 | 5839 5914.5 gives 1.72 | 314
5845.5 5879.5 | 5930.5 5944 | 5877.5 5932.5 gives 1.94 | 313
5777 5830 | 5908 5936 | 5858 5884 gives -0.20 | 315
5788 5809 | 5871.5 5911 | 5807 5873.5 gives -3.11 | 306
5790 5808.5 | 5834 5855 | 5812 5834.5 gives -0.49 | 318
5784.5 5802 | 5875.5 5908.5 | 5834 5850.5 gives -1.21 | 305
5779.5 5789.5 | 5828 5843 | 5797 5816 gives -0.06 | 316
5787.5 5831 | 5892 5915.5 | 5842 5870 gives -0.79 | 309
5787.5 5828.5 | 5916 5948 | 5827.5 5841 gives -0.05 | 319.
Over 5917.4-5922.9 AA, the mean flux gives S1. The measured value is 308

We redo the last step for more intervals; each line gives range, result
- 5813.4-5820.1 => 320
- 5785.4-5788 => 309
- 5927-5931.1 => 318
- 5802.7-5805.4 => 304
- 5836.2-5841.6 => 318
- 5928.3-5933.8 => 317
